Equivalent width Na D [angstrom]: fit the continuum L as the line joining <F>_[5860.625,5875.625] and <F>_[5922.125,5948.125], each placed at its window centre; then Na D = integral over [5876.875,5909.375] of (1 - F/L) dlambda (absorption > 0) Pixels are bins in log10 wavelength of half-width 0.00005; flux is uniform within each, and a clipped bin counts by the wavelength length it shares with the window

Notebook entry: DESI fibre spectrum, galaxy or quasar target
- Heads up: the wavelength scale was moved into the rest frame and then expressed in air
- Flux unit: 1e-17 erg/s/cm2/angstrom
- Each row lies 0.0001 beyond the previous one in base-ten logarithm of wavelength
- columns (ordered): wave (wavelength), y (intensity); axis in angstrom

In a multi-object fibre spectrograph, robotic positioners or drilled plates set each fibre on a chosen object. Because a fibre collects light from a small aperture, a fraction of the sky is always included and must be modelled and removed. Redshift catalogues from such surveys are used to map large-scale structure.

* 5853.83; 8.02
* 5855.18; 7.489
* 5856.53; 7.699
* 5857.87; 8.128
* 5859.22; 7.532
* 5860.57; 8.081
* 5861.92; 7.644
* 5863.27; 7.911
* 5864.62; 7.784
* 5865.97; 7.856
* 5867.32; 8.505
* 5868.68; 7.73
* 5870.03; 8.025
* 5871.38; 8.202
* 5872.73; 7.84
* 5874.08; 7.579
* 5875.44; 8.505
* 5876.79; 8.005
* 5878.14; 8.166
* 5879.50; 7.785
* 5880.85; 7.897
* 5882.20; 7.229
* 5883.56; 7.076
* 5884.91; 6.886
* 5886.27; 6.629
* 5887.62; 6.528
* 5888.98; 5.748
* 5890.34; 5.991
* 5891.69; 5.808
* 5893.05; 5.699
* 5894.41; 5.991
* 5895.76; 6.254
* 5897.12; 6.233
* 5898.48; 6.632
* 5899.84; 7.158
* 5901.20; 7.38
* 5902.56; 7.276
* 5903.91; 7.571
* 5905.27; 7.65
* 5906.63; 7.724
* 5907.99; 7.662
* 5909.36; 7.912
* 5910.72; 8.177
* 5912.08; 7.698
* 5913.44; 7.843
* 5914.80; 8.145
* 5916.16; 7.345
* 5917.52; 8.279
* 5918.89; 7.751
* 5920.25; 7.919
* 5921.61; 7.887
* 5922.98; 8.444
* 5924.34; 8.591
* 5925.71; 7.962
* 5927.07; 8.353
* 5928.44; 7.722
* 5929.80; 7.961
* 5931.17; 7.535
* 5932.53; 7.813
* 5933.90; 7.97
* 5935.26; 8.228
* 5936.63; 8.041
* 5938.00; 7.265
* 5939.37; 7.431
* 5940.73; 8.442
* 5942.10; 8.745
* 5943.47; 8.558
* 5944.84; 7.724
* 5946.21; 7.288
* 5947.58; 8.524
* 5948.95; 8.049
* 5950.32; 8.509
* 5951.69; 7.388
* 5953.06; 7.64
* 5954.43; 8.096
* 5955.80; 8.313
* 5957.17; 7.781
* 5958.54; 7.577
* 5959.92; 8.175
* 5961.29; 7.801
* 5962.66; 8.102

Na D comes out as 4.2 angstrom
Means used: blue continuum 7.95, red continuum 8.03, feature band 6.95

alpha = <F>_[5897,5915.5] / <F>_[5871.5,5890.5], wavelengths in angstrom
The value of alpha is 1.03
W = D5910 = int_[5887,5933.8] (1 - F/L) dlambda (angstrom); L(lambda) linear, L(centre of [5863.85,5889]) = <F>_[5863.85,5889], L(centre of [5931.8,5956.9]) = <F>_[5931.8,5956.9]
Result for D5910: 2.6 angstrom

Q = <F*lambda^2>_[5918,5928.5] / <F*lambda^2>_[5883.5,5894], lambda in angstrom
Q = 1.31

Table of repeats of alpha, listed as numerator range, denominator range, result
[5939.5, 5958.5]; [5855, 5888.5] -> 1.05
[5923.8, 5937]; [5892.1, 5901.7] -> 1.24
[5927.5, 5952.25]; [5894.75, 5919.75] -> 1.07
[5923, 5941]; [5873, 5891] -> 1.10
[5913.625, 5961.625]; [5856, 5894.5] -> 1.08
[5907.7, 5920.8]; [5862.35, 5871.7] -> 0.99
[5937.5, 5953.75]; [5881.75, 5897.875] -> 1.26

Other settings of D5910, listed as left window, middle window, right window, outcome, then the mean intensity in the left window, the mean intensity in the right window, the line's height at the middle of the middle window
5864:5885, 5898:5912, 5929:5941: 0.5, 7.84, 7.84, 7.84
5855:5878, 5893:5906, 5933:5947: 1.8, 7.93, 7.97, 7.95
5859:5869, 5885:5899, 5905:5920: 3.0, 7.89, 7.84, 7.86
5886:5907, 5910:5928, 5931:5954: -1.8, 6.63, 7.96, 7.28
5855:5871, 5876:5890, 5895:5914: 0.8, 7.88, 7.36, 7.63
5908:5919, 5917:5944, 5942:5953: -0.3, 7.88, 8.03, 7.96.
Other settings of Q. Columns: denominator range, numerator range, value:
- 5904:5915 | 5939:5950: 1.05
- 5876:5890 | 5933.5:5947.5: 1.14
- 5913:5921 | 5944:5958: 1.02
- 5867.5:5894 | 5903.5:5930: 1.11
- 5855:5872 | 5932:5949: 1.04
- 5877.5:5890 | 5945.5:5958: 1.15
